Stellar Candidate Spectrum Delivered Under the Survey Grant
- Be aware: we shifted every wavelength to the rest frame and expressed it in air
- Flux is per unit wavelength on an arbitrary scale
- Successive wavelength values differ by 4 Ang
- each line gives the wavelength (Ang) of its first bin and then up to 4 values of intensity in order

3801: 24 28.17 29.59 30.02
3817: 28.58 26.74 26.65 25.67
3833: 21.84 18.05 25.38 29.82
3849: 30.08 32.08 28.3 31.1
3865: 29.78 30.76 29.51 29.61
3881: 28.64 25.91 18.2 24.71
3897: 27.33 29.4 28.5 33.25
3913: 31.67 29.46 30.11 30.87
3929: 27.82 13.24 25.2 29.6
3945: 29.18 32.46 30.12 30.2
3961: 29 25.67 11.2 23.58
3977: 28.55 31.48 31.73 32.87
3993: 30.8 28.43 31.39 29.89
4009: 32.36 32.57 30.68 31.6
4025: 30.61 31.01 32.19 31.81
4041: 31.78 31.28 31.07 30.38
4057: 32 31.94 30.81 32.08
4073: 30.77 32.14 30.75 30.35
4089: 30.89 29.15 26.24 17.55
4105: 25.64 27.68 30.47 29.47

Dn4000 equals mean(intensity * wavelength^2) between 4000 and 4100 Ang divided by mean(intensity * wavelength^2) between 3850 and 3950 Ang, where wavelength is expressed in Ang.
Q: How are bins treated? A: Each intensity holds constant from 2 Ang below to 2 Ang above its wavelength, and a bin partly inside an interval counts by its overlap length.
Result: 1.18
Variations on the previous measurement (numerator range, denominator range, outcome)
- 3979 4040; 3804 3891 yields 1.24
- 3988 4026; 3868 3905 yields 1.22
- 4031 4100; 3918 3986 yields 1.20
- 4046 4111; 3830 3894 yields 1.21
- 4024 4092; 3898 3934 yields 1.17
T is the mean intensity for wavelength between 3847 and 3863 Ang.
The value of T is 30.4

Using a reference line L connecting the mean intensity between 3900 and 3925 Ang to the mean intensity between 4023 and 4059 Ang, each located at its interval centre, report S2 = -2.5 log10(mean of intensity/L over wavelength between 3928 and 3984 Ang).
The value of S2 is 0.17 mag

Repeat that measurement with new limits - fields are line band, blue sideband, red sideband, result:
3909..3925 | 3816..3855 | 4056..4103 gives -0.13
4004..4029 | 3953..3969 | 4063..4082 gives -0.09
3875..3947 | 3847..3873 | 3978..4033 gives 0.12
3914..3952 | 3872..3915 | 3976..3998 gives 0.05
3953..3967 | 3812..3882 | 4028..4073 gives 0.05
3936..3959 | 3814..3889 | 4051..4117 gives -0.05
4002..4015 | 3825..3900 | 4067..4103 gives -0.12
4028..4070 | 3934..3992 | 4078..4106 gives -0.15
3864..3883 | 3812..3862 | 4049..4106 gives -0.08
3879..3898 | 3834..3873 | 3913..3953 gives 0.13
